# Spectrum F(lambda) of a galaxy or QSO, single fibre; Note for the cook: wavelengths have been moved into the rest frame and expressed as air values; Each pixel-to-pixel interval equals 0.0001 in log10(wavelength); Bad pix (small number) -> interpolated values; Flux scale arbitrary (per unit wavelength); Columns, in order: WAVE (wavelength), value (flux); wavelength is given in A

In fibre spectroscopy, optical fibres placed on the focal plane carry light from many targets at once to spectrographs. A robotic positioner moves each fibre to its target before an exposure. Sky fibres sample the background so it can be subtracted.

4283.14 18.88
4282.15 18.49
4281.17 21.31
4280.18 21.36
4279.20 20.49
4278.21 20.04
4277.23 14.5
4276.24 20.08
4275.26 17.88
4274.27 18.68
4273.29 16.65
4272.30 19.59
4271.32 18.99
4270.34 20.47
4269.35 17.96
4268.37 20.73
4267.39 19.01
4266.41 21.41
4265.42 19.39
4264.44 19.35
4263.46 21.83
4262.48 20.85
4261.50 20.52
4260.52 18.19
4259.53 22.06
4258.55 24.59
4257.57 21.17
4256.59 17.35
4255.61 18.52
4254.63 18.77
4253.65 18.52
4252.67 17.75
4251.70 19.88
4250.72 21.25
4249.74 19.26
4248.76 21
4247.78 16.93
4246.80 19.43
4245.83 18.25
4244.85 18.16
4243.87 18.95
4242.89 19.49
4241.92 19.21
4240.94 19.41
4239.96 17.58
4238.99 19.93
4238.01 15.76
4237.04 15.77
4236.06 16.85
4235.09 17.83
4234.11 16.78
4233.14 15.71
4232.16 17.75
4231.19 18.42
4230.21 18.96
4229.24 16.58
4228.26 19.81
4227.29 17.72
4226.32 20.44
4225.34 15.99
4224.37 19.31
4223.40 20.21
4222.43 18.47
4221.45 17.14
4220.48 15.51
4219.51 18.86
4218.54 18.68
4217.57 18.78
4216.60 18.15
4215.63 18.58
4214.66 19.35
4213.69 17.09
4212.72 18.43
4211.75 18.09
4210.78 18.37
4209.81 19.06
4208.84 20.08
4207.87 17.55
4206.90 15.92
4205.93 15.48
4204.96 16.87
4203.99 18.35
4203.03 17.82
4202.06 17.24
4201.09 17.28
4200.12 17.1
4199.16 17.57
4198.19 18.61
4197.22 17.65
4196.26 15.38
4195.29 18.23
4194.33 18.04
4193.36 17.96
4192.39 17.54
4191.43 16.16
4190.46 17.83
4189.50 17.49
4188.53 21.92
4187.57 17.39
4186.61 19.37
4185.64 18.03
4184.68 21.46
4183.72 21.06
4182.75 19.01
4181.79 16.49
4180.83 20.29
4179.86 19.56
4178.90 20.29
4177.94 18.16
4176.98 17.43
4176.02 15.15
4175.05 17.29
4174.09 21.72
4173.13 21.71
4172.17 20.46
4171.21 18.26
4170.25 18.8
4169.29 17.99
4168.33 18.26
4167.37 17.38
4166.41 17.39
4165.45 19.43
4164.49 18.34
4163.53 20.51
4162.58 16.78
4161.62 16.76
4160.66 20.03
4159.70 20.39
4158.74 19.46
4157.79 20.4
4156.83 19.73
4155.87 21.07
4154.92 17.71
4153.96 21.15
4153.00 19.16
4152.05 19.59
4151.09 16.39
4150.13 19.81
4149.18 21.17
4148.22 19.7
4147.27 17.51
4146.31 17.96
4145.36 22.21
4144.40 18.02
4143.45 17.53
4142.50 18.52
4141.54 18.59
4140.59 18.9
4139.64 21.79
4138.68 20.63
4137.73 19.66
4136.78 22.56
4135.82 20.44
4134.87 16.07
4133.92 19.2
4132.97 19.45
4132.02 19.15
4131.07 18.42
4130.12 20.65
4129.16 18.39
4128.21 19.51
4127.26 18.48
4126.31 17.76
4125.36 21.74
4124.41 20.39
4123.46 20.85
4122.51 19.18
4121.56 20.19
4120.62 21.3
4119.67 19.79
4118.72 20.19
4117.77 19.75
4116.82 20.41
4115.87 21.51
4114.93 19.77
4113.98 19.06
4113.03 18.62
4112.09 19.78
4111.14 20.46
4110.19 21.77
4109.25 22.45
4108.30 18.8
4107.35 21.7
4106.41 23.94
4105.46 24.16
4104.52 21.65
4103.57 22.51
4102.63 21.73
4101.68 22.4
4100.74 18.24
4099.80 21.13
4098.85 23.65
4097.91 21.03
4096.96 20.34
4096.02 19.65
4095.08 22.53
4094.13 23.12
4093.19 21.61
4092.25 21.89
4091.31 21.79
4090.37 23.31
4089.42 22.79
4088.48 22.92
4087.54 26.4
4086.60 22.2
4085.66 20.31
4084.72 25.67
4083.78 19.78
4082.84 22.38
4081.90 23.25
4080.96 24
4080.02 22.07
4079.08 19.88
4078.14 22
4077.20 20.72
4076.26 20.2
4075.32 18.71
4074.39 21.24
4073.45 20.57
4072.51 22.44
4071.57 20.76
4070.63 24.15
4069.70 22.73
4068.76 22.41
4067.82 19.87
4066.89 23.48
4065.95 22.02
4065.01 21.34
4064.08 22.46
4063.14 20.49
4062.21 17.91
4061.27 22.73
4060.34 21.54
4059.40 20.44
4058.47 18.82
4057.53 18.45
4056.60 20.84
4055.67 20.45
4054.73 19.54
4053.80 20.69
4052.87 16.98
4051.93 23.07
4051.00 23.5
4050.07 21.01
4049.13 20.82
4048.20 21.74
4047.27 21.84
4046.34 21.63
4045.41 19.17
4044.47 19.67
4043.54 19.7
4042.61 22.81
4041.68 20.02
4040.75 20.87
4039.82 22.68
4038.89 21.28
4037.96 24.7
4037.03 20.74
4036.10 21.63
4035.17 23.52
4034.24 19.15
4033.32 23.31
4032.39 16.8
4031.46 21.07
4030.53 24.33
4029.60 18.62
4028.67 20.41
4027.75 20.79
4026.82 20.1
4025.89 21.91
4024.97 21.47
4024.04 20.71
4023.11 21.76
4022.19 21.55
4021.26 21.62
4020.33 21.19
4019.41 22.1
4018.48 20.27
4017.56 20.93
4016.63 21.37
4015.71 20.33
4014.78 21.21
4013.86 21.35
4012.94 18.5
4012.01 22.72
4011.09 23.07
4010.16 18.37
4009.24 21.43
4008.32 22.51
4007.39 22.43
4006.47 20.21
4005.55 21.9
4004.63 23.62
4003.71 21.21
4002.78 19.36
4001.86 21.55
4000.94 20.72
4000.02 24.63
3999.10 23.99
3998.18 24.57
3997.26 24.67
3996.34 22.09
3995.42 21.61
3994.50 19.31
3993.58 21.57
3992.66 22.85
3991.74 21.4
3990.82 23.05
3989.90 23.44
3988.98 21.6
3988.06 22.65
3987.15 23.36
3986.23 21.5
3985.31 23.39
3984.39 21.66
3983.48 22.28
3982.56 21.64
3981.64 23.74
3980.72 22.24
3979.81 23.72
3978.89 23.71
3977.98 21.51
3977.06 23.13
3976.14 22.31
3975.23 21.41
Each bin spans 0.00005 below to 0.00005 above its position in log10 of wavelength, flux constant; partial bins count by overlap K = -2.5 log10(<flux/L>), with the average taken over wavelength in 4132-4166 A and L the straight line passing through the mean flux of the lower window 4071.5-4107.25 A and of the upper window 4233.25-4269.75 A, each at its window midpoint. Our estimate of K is 0.09 mag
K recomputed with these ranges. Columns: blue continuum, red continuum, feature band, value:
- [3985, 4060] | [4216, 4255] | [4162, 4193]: 0.03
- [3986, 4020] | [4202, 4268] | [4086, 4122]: -0.05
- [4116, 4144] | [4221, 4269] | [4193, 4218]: 0.08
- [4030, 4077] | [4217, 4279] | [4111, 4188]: 0.04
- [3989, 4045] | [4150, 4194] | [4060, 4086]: -0.06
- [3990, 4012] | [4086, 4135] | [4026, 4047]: 0.03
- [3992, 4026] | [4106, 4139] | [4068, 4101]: -0.07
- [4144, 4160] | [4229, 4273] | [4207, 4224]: 0.05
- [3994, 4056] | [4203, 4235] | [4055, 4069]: -0.01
